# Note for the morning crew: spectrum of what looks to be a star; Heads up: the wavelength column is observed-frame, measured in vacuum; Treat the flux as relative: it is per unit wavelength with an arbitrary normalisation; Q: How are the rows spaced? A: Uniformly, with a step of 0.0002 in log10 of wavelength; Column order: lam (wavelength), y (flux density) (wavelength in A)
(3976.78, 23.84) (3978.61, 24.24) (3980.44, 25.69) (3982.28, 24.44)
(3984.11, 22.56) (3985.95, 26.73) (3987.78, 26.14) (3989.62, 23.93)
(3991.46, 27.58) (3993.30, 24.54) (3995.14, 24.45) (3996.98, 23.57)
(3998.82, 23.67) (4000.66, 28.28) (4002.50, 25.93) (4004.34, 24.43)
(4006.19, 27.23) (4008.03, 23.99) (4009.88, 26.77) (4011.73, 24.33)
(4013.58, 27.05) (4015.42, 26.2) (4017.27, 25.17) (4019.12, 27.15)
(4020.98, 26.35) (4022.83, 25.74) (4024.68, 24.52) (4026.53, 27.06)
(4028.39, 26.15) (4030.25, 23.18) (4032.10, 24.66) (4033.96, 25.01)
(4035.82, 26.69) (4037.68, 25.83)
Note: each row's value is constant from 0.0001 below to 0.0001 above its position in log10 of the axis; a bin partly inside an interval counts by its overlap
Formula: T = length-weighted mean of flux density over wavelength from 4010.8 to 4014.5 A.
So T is 25.7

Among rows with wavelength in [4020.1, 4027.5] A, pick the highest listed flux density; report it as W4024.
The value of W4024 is 27.06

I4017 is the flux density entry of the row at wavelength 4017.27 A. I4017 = 25.17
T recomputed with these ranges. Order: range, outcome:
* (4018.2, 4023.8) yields 26.4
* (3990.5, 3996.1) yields 25.5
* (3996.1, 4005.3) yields 25.2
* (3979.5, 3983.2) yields 25.1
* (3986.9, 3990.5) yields 25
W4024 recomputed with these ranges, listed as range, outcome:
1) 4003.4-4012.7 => 27.23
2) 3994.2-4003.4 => 28.28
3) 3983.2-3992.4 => 27.58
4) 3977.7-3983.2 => 25.69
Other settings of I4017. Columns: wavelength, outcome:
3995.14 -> 24.45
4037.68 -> 25.83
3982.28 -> 24.44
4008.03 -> 23.99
